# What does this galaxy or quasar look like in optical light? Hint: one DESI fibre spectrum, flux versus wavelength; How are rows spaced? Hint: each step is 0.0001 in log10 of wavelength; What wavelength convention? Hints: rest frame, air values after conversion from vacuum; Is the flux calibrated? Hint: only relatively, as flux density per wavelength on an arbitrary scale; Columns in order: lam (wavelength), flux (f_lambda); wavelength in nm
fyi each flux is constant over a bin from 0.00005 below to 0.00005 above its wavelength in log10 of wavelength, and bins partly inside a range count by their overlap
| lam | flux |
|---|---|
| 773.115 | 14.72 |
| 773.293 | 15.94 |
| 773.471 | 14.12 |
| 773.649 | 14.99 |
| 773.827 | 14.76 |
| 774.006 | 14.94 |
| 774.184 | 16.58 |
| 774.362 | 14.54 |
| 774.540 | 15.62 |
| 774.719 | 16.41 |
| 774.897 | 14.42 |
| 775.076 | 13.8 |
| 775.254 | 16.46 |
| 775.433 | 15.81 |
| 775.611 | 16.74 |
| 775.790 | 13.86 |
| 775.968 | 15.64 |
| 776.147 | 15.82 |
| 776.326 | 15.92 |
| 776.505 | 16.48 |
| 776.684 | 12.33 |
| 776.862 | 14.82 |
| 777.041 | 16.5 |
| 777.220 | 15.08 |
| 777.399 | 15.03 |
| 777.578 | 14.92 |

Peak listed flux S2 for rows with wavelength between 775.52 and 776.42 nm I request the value 16.74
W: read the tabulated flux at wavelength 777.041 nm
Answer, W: 16.5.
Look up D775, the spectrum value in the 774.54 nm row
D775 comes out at 15.62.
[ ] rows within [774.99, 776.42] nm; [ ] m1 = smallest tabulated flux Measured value 13.8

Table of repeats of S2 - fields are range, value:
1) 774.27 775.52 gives 16.46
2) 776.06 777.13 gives 16.5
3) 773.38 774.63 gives 16.58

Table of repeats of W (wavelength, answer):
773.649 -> 14.99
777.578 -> 14.92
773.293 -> 15.94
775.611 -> 16.74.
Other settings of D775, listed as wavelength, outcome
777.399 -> 15.03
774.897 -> 14.42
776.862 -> 14.82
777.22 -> 15.08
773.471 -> 14.12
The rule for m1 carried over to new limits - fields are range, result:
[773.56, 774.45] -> 14.54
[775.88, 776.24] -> 15.64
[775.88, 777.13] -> 12.33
